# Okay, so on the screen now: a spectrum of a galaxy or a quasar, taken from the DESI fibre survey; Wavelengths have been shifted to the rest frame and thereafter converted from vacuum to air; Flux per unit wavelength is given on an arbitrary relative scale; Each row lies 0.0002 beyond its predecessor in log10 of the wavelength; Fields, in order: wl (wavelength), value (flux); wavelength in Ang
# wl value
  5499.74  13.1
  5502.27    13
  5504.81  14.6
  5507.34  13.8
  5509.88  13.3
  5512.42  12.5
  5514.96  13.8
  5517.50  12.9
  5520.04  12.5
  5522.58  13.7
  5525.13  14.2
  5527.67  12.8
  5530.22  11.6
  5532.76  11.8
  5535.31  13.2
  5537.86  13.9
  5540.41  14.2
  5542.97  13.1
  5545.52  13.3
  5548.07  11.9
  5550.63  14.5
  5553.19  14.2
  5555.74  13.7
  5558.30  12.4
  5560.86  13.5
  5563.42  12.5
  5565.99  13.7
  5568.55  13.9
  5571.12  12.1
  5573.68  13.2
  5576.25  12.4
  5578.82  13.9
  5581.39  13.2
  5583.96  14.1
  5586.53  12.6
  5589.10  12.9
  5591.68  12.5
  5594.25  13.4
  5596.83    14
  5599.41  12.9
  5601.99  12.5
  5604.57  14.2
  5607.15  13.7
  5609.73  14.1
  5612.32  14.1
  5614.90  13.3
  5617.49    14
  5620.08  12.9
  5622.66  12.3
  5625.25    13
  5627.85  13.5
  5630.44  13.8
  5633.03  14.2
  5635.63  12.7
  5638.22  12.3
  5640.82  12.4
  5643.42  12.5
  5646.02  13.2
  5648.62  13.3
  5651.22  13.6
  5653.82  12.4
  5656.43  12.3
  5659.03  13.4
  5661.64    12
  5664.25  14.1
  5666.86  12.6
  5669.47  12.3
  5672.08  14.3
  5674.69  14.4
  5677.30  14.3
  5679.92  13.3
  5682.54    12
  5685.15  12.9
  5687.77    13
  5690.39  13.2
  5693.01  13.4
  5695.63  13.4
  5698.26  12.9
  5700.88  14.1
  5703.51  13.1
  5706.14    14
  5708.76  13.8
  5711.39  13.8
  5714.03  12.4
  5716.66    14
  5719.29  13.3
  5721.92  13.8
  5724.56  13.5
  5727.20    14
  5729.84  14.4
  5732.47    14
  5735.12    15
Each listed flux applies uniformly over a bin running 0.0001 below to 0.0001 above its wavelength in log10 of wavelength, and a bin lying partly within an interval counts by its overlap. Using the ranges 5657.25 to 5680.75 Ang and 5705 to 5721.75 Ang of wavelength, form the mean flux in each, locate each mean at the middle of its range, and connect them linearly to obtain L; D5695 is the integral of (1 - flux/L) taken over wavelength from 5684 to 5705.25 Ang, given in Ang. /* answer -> 0.4 Ang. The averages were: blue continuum 13.4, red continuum 13.6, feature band 13.3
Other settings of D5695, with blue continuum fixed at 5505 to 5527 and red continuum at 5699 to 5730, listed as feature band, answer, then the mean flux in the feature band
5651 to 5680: 0.7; 13.2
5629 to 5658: 1.2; 13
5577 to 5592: 0.3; 13.2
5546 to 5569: 0.2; 13.3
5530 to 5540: 0.4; 12.9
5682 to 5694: 0.6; 13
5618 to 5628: 0.4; 12.9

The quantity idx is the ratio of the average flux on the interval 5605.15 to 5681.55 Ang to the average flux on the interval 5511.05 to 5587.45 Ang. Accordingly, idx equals 1.0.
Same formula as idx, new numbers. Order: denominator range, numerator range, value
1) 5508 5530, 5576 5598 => 1.01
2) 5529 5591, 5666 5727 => 1.02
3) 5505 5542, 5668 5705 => 1.01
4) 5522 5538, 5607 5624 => 1.04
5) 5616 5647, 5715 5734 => 1.06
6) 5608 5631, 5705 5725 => 1.01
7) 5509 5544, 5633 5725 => 1.01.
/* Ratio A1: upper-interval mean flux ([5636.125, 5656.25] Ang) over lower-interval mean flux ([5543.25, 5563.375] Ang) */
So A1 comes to 1.0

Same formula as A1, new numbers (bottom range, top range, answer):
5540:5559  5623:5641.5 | 0.98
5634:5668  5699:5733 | 1.07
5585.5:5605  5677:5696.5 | 1.00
